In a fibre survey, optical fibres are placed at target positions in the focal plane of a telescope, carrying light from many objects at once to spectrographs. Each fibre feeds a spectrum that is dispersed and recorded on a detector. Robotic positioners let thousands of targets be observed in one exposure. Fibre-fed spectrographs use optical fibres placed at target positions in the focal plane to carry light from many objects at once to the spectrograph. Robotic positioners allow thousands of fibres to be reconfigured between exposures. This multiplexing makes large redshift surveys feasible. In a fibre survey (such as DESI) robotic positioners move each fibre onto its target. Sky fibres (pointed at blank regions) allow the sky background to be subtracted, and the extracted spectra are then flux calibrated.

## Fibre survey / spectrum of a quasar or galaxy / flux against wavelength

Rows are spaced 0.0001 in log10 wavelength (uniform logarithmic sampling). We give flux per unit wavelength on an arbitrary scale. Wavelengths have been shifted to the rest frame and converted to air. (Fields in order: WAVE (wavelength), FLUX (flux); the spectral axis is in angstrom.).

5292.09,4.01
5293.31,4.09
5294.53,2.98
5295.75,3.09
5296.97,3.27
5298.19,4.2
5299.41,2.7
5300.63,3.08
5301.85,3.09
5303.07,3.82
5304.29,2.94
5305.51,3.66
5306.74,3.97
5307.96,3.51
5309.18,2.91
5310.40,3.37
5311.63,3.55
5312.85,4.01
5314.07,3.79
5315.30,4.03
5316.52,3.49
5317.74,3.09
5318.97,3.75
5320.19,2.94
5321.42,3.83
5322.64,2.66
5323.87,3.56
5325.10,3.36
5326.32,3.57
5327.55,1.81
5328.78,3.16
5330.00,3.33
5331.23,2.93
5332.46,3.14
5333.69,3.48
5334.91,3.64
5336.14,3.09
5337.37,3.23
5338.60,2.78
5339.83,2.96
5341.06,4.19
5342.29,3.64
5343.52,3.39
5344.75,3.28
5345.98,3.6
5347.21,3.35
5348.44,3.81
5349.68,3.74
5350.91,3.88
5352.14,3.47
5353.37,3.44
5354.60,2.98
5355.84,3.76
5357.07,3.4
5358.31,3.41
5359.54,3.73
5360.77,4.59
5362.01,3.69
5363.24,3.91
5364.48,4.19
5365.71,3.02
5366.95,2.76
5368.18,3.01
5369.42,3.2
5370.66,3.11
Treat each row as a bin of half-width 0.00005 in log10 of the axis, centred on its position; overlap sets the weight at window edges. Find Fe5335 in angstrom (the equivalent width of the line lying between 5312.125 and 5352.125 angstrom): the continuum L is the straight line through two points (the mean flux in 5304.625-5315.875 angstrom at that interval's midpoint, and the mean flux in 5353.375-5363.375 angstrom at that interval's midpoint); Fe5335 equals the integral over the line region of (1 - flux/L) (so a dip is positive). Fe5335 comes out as 2.7 angstrom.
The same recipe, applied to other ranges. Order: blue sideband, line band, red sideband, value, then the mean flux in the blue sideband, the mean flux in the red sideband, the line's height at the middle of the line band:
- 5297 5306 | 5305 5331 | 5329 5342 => -0.6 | 3.35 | 3.28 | 3.32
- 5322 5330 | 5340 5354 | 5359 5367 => -0.6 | 3.05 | 3.76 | 3.45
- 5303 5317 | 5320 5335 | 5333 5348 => 1.3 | 3.58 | 3.39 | 3.47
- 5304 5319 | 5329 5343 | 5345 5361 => 1.1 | 3.55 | 3.6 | 3.58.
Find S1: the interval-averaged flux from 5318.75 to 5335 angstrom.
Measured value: 3.2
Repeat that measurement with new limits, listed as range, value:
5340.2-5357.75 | 3.56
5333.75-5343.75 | 3.37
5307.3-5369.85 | 3.42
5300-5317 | 3.52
